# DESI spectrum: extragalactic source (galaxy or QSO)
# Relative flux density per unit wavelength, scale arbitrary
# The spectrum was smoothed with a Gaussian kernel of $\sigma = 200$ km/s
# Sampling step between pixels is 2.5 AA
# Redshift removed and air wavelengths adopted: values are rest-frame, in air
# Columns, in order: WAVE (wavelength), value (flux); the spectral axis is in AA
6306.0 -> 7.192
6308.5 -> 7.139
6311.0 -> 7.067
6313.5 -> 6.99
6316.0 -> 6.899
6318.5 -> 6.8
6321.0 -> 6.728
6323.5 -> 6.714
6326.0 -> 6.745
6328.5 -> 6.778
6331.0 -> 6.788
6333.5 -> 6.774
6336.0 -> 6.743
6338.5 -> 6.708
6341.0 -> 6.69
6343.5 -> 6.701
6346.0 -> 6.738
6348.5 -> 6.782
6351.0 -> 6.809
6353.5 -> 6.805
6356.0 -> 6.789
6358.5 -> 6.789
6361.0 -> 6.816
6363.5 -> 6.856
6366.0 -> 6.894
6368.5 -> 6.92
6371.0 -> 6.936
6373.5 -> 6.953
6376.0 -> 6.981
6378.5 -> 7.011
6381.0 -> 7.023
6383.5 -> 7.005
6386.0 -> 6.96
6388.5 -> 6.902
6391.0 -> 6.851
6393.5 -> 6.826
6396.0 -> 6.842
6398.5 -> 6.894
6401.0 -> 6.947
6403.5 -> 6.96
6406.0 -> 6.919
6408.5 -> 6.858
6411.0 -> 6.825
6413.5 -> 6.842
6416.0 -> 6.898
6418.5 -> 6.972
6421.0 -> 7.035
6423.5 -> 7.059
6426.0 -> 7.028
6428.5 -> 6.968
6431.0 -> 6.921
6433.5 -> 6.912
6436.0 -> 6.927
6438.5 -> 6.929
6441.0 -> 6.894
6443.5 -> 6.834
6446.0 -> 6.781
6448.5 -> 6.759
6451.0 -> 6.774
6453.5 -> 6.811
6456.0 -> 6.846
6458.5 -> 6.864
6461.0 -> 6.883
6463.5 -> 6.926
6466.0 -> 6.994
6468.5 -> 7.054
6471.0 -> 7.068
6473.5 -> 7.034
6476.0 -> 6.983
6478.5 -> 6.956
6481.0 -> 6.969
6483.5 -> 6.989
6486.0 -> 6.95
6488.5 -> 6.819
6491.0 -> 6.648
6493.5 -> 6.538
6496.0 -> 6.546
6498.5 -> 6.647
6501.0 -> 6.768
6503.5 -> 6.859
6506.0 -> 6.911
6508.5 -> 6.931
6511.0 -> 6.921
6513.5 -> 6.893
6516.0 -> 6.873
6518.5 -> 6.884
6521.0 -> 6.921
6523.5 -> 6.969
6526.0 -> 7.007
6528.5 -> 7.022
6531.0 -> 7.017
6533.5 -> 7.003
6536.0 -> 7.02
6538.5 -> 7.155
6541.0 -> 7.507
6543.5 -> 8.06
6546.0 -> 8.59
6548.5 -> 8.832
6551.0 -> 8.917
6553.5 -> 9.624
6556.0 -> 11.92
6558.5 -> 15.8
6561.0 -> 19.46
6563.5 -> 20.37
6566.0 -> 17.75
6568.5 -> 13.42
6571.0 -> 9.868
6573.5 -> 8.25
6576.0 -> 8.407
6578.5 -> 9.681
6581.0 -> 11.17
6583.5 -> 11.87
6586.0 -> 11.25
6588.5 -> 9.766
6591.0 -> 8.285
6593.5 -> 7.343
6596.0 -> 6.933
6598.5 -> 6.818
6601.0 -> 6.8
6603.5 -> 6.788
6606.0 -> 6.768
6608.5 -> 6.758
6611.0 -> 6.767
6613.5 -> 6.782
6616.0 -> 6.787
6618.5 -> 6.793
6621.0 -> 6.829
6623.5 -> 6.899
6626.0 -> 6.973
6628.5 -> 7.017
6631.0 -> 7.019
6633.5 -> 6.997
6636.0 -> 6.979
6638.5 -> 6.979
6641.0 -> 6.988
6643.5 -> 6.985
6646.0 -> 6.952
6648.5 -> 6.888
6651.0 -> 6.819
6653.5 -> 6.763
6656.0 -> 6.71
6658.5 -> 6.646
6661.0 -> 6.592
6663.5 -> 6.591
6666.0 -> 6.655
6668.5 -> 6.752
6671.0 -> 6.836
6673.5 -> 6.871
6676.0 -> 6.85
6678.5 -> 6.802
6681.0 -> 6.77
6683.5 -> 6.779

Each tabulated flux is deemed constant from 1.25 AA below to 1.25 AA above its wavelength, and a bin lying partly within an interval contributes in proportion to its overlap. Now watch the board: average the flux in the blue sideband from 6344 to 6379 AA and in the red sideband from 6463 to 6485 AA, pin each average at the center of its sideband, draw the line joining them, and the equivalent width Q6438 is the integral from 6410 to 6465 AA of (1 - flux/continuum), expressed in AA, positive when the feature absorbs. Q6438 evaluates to 0.4 AA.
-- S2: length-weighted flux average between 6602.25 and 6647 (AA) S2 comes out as 6.89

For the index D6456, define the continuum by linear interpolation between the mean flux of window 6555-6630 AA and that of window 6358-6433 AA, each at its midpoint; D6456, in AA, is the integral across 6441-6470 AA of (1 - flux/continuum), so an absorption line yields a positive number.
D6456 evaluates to 3.32 AA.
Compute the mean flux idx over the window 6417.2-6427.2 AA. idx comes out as 7.02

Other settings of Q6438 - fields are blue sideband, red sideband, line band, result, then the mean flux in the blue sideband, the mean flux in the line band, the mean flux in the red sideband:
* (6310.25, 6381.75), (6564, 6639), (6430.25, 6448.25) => 1.4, 6.83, 6.88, 8.49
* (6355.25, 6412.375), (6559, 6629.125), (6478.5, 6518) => 7.0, 6.9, 6.82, 9.47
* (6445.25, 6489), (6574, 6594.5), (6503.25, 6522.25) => 2.6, 6.92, 6.9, 9.7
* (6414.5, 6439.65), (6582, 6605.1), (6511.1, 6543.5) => 3.3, 6.96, 7.06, 8.43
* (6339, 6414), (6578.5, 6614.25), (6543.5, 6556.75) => -2.3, 6.87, 9.35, 8.22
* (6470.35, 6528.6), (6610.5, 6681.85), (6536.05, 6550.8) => -2.5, 6.87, 8.01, 6.84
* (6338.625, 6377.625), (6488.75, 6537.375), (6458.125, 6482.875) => -0.4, 6.83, 6.98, 6.86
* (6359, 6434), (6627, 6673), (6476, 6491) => 0.0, 6.93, 6.92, 6.84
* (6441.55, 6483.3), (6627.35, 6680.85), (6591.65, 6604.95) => -0.3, 6.91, 6.99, 6.84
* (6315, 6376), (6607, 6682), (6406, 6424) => -0.3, 6.8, 6.92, 6.83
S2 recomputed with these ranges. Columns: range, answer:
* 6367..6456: 6.91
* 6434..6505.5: 6.86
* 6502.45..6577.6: 9.38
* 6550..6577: 13.2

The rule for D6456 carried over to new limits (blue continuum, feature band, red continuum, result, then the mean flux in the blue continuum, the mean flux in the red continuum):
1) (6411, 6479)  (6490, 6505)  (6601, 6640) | 0.51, 6.92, 6.87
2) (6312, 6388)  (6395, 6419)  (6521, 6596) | 2.57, 6.84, 10.1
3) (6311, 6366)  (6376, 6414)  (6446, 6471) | -0.44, 6.79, 6.88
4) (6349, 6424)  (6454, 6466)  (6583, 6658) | 0.24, 6.9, 7.29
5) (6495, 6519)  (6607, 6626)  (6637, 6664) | 0.02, 6.82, 6.82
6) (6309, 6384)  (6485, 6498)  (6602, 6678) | 0.28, 6.84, 6.83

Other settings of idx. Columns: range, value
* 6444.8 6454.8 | 6.78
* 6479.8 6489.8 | 6.93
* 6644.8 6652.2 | 6.89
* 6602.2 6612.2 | 6.77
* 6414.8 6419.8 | 6.94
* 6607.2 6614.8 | 6.77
